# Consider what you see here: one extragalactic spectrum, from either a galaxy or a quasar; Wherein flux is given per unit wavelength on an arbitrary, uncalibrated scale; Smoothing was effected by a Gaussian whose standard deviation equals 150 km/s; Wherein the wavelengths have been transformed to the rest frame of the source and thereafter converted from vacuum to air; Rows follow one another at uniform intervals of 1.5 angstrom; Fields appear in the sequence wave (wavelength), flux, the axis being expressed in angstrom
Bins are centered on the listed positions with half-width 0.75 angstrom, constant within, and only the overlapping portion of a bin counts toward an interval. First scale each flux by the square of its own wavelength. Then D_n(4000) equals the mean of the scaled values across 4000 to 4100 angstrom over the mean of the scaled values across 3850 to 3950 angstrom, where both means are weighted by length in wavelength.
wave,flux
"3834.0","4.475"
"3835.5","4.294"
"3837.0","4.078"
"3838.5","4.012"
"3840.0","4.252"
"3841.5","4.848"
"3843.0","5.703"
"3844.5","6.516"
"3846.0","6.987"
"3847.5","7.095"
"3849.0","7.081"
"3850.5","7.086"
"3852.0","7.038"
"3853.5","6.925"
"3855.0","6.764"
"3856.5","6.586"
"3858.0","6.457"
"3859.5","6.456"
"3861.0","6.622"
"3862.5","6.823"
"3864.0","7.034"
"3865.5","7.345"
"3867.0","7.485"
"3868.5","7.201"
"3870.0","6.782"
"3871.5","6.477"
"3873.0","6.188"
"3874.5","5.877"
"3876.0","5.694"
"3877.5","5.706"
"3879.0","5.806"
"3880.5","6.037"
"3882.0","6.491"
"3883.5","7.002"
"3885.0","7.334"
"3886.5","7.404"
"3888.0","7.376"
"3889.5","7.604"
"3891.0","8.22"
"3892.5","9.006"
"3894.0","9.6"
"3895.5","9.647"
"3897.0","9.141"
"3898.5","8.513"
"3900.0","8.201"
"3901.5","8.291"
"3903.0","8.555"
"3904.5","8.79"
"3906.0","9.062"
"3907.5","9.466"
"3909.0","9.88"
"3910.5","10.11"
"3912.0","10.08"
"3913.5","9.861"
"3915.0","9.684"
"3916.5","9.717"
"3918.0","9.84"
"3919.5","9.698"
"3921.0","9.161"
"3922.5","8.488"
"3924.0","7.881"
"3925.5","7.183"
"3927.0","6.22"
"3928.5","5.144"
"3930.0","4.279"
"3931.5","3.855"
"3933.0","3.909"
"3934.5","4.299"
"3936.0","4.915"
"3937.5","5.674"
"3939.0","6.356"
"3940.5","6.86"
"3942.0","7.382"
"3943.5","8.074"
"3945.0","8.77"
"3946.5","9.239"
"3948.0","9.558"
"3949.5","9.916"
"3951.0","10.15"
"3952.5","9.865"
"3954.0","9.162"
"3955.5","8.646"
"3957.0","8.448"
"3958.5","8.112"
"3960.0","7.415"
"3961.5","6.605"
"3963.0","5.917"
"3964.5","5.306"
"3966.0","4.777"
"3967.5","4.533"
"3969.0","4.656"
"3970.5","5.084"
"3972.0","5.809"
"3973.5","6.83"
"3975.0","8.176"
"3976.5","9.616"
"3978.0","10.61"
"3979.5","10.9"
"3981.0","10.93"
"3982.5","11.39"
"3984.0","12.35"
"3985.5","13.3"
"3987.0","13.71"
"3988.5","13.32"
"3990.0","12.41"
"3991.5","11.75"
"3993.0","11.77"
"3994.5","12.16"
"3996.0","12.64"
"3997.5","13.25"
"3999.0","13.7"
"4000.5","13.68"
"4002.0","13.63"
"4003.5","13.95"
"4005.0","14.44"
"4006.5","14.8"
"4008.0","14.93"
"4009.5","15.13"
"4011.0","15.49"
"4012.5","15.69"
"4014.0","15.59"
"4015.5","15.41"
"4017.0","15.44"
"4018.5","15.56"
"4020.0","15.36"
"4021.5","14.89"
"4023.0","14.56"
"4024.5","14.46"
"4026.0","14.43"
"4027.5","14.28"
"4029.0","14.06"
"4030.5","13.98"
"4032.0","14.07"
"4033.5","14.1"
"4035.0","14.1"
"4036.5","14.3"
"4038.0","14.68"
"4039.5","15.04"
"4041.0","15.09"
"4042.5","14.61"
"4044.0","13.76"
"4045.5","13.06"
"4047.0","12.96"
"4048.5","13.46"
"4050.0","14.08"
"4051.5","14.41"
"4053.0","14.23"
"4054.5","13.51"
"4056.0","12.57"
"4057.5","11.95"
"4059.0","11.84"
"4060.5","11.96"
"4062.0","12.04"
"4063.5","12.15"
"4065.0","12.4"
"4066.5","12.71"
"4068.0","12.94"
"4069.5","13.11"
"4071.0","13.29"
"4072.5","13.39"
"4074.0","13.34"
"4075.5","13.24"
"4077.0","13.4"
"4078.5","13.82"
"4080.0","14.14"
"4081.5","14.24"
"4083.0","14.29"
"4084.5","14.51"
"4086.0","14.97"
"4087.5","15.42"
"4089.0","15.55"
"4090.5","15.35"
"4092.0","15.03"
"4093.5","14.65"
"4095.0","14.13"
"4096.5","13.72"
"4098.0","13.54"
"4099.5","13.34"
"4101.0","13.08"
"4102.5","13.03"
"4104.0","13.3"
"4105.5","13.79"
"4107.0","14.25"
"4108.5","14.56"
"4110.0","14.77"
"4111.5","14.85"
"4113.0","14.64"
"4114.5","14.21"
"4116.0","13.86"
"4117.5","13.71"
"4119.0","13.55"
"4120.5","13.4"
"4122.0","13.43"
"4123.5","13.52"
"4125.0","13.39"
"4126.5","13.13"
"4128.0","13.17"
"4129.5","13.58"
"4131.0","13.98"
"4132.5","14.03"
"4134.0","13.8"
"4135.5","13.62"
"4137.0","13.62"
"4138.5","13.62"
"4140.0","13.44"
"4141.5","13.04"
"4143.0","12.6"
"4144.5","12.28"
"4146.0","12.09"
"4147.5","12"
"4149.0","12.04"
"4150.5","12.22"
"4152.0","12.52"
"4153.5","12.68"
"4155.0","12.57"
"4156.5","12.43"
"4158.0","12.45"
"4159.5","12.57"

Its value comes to 2.02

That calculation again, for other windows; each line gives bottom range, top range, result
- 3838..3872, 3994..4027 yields 2.41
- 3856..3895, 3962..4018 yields 1.74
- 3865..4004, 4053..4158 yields 1.72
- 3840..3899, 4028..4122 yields 2.19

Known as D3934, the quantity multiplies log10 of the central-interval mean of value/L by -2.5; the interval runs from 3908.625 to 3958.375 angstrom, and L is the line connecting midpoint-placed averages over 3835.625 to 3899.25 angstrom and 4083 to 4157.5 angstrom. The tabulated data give 0.08 mag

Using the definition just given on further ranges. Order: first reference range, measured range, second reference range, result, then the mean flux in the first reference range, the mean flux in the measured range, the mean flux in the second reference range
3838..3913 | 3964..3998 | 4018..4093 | 0.151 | 7.31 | 9.8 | 13.9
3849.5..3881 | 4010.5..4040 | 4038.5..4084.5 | -0.214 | 6.6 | 14.8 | 13.4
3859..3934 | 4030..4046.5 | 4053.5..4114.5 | -0.168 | 7.64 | 14.2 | 13.7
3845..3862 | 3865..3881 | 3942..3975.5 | 0.087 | 6.82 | 6.41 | 7.49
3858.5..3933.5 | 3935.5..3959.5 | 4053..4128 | 0.130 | 7.65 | 8.22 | 13.7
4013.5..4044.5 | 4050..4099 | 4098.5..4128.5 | 0.042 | 14.7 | 13.6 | 13.8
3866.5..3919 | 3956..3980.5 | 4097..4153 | 0.352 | 8.07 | 7.11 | 13.4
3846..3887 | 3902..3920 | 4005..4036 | -0.059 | 6.7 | 9.54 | 14.8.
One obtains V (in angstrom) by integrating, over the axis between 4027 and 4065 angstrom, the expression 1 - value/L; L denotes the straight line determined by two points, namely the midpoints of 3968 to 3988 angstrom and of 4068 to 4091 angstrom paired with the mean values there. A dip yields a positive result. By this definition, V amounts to -3.2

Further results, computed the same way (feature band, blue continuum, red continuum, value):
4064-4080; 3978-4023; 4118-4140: 0.5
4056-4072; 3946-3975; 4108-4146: -1.7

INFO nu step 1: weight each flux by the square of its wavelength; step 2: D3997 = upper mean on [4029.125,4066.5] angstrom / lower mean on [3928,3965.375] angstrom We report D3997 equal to 1.99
